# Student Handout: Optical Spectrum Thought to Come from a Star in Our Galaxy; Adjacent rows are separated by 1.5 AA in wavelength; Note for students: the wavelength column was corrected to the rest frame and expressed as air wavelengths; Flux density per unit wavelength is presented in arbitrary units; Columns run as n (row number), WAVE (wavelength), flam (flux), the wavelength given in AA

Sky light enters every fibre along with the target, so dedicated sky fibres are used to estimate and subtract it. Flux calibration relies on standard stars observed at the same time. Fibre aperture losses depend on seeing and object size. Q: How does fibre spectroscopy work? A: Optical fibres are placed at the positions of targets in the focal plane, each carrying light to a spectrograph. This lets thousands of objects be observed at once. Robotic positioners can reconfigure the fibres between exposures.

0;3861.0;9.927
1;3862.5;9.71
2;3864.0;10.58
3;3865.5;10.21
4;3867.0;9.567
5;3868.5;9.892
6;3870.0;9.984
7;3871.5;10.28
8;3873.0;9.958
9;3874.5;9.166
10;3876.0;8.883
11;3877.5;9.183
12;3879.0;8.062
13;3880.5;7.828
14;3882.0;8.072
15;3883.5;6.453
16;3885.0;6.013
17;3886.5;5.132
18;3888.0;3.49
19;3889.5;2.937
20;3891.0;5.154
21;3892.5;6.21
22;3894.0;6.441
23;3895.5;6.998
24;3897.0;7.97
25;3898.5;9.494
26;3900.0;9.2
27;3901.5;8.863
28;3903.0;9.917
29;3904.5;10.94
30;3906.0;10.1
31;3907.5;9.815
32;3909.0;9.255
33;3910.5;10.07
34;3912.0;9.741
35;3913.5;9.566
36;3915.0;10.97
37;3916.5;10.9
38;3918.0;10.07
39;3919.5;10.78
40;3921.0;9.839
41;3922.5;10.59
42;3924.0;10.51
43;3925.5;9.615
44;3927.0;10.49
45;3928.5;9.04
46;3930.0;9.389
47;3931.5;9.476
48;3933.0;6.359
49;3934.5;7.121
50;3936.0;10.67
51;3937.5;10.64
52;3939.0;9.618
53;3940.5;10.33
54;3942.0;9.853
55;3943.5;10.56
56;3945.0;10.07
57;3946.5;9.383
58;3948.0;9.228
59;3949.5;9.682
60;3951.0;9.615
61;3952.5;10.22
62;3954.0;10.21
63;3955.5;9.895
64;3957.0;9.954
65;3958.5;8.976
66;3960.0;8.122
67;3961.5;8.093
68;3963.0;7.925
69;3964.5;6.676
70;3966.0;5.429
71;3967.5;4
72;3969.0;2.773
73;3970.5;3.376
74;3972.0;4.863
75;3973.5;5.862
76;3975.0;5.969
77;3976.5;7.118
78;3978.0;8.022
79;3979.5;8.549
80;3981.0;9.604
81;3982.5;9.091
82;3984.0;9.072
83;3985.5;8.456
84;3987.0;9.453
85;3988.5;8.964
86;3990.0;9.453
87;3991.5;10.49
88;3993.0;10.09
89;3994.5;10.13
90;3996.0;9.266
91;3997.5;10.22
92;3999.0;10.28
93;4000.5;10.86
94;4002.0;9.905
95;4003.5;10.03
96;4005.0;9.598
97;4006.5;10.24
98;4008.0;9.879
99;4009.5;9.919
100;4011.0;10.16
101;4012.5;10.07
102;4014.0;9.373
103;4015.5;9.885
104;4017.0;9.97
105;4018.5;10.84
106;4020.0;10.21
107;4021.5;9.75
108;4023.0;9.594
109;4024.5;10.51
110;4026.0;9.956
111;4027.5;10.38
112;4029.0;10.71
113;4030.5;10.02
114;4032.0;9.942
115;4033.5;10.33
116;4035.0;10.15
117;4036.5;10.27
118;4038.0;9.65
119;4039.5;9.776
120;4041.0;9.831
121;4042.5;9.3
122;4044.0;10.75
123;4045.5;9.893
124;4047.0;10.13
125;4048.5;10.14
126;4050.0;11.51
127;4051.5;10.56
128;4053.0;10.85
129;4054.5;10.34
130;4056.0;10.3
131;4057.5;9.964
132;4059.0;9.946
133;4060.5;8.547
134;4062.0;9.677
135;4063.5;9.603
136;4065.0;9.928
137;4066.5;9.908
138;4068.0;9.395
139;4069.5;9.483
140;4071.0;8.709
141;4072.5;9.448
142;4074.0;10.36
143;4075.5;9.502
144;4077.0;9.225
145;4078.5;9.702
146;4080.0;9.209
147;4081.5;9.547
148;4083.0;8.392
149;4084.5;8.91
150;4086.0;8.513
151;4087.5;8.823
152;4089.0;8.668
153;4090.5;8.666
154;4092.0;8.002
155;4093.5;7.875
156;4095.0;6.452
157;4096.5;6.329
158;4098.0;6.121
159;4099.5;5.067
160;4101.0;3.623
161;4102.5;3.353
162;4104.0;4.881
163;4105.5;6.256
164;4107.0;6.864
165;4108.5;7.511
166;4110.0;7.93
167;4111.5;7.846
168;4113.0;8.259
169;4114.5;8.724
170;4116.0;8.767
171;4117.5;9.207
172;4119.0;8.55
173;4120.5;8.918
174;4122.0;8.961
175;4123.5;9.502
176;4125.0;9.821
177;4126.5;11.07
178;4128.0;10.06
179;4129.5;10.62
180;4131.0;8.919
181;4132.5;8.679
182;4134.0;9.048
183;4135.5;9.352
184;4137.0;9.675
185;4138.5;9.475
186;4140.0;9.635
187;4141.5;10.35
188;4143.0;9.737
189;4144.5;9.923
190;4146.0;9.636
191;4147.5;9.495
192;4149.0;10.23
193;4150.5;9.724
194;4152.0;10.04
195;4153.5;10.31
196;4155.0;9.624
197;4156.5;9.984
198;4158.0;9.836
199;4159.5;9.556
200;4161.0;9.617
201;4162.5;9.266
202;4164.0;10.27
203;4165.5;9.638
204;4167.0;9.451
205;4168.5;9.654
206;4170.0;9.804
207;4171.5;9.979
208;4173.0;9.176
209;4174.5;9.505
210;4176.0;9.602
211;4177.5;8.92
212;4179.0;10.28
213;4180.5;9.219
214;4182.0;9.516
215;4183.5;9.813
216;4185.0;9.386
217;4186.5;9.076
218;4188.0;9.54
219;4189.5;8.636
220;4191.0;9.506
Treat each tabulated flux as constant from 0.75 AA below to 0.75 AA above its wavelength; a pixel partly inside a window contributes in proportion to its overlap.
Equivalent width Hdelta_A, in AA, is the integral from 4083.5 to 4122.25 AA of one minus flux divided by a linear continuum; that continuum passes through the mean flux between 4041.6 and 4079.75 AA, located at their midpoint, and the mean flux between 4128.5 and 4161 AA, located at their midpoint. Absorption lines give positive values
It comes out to 9.4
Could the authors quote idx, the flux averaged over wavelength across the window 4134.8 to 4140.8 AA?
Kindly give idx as 9.54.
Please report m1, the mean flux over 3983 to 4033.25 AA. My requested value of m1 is 9.93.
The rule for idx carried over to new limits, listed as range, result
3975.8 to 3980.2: 7.9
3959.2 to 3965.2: 7.72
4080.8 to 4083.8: 8.96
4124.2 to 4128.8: 10.3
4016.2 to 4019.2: 10.4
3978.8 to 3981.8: 9.09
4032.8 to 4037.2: 10.2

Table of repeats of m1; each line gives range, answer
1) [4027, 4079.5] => 9.94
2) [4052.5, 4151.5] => 8.79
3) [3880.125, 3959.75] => 8.94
